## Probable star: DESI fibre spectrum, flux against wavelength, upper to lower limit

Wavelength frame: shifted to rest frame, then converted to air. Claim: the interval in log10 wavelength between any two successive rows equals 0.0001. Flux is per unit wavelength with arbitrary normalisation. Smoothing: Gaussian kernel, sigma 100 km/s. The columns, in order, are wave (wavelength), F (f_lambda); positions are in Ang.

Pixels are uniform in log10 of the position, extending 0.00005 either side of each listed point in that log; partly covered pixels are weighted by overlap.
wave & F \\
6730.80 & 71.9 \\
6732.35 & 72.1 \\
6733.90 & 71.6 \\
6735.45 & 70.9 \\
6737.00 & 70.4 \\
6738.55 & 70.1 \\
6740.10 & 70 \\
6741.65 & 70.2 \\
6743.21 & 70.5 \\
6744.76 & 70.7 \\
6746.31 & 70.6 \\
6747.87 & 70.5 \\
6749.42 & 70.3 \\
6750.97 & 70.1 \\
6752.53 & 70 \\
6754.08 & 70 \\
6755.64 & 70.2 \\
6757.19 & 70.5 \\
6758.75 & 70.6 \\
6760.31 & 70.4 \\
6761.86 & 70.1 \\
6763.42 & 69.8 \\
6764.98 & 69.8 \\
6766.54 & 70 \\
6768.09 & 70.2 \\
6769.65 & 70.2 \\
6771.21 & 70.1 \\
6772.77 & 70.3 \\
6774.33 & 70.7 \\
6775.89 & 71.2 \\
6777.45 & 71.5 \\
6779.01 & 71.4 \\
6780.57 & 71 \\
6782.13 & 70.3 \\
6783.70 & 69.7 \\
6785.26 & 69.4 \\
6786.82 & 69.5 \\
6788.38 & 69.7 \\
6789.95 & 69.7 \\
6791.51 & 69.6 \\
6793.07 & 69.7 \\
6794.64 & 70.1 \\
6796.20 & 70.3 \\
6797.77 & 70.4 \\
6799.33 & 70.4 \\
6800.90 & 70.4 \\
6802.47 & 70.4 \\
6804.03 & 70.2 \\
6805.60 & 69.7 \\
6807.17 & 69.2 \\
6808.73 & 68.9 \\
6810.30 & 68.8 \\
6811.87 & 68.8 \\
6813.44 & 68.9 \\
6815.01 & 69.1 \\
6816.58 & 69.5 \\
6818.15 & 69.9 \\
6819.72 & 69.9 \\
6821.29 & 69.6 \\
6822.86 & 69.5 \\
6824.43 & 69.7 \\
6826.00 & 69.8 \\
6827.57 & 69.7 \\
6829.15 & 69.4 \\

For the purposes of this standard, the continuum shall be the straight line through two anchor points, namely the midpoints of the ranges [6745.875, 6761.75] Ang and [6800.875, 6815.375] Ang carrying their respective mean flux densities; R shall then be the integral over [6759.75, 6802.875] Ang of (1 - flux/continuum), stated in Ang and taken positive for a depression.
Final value -0.2 Ang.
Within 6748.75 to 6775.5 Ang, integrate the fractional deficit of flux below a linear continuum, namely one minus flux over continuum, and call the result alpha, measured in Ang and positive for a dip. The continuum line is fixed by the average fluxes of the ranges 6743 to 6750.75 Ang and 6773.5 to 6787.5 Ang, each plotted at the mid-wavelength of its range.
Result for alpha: 0.1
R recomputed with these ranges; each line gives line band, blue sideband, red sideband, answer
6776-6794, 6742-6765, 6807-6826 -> -0.1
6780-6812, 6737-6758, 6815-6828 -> 0.0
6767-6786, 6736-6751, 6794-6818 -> -0.1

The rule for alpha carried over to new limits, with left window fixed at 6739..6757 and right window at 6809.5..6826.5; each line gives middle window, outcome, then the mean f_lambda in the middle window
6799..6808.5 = -0.05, 70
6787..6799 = -0.04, 69.9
